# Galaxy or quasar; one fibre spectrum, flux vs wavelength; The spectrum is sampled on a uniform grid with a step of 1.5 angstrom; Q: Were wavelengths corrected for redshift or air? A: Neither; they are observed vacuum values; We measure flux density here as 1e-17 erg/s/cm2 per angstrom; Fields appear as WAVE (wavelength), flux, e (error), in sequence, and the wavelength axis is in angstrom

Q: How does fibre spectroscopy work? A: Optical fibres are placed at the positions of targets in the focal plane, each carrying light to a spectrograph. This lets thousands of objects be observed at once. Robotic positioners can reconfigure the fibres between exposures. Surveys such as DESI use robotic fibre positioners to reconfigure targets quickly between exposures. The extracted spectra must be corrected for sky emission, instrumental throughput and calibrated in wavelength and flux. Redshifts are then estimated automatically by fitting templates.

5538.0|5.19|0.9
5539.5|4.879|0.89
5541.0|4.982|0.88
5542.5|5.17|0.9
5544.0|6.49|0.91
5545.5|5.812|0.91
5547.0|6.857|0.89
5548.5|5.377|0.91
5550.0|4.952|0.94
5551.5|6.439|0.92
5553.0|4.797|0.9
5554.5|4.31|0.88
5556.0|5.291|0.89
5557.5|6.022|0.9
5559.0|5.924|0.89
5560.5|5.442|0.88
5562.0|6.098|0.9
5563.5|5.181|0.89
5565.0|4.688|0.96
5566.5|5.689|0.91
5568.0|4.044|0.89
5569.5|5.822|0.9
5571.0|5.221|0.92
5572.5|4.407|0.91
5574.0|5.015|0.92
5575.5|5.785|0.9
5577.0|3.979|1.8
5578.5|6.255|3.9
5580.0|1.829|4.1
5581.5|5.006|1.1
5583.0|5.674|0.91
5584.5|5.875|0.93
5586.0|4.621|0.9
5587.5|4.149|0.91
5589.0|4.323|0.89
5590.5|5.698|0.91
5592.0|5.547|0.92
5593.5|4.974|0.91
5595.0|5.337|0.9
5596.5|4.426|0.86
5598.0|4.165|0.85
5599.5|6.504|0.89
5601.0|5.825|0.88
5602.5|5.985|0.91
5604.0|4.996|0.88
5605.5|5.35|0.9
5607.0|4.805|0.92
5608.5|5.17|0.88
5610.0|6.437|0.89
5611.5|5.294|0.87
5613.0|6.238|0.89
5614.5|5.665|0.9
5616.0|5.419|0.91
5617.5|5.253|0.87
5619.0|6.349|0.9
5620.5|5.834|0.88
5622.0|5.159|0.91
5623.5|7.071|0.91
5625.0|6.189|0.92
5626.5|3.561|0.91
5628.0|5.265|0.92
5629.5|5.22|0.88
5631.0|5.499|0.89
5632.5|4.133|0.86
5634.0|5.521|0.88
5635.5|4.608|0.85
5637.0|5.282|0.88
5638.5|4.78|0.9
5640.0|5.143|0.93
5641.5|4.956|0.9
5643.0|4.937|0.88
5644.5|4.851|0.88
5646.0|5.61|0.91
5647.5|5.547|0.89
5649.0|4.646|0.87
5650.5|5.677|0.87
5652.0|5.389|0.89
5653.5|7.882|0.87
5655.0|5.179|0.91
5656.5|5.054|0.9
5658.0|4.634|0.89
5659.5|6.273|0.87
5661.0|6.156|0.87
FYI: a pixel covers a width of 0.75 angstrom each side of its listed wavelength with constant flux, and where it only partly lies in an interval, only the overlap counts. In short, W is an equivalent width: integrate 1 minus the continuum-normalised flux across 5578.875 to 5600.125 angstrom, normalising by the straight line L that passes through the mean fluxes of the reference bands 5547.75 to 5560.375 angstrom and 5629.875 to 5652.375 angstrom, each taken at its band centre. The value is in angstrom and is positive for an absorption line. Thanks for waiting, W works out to 1.6 angstrom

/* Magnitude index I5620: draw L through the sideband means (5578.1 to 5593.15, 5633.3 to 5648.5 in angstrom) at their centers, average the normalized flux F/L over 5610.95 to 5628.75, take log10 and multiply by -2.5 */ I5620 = -0.121 mag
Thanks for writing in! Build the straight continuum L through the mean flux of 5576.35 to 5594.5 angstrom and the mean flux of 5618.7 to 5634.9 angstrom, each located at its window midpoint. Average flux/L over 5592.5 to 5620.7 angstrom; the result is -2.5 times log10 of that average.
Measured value -0.07 mag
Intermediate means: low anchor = 4.84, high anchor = 5.4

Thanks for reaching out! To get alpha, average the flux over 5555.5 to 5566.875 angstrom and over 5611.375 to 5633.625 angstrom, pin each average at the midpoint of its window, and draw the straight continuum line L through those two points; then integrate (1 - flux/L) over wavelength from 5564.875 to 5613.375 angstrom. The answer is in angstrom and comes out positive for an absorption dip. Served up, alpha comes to 3.4 angstrom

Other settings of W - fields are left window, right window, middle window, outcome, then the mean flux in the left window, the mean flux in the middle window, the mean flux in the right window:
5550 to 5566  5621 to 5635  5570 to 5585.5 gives 1.3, 5.4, 4.91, 5.29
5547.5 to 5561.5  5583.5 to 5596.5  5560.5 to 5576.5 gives 0.3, 5.43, 5.19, 5.04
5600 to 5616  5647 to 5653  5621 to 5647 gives 1.4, 5.58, 5.17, 5.41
